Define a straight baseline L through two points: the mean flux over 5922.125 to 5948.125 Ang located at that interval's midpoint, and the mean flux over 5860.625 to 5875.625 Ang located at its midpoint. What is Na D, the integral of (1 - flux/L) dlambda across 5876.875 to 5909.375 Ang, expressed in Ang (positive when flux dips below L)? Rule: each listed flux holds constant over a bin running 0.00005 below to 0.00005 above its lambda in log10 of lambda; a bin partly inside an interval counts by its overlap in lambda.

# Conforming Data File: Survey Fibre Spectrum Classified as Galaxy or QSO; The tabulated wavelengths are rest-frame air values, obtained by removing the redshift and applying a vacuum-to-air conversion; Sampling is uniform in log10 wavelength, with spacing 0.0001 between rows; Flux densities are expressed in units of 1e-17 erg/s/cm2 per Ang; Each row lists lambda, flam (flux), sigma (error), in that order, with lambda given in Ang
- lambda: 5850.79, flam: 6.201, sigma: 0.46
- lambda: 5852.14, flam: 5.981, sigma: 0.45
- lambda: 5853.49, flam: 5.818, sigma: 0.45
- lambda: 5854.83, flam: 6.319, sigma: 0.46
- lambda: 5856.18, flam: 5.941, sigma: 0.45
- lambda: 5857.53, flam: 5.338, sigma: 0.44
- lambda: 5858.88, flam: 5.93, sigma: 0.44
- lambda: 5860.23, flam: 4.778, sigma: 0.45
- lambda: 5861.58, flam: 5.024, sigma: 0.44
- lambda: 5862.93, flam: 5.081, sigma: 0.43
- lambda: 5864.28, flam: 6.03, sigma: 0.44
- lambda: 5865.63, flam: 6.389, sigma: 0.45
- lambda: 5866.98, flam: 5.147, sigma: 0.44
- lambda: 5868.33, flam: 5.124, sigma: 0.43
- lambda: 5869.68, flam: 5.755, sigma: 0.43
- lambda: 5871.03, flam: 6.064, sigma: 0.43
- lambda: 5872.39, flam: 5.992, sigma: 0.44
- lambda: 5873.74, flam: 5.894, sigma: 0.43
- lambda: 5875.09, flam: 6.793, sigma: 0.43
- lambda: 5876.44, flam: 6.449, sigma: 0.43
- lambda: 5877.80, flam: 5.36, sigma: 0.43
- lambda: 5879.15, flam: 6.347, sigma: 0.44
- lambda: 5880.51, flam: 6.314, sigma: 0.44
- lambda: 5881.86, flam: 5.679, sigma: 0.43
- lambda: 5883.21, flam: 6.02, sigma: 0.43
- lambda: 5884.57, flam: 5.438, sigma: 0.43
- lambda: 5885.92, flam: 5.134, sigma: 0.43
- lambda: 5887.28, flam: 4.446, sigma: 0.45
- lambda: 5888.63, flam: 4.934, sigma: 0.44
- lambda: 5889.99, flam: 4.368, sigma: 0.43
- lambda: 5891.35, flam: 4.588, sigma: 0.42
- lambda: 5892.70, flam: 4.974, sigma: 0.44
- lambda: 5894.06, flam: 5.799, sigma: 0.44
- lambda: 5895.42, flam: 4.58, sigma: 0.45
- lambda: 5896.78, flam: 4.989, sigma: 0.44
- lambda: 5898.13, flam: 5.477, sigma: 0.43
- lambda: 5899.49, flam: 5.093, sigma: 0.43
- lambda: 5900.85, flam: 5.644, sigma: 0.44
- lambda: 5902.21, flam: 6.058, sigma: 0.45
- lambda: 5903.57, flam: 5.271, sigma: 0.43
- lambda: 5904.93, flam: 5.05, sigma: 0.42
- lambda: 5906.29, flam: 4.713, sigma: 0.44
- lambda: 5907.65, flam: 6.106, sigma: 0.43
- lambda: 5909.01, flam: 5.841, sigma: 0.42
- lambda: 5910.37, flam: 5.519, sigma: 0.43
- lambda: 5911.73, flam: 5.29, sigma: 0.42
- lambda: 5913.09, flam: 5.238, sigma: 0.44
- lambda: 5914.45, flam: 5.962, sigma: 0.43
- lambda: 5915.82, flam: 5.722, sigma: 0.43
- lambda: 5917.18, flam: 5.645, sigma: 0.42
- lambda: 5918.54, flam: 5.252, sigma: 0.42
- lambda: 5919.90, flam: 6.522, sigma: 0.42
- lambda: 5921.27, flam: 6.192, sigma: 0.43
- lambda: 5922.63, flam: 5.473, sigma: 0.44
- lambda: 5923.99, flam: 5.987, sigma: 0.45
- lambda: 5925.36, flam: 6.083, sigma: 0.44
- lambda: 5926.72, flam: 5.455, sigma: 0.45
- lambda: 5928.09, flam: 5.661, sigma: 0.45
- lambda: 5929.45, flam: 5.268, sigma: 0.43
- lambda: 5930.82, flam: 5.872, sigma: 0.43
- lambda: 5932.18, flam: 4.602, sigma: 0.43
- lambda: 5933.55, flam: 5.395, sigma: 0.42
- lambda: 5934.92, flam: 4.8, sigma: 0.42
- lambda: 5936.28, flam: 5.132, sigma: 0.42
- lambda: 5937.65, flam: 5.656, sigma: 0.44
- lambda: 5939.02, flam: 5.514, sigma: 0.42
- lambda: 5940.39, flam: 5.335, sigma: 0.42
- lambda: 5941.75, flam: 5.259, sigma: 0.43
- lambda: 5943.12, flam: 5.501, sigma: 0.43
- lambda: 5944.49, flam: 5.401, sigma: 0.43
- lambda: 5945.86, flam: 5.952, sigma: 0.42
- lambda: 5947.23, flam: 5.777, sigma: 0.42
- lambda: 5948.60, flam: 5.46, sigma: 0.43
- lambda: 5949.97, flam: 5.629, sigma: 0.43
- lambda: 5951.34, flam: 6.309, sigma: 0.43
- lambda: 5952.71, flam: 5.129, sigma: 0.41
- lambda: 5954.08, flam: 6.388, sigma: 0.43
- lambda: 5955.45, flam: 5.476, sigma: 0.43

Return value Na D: 1.7 Ang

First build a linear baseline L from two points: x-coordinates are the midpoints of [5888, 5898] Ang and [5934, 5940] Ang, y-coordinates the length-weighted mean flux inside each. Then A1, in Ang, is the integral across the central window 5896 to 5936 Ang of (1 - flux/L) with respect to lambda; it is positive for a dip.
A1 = -3.2 Ang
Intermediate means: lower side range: 4.92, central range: 5.52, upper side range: 5.28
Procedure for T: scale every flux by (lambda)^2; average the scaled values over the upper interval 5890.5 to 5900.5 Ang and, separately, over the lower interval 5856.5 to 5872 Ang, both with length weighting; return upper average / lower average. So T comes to 0.93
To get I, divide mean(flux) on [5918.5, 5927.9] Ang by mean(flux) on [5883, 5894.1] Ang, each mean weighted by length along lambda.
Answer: 1.18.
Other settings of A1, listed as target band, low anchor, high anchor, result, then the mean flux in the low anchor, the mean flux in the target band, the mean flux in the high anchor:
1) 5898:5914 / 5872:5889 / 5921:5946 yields 0.5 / 5.77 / 5.45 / 5.48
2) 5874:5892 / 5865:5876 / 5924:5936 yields 0.8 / 5.91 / 5.54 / 5.42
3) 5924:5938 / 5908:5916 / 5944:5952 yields 0.7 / 5.61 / 5.41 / 5.76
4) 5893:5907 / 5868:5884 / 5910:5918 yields 1.1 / 6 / 5.26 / 5.56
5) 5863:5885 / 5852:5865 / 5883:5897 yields -2.5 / 5.61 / 5.91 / 4.99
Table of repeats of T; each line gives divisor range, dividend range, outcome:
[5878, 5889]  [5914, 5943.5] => 1.02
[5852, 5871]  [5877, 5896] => 0.95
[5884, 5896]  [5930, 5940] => 1.09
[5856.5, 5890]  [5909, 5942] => 1.00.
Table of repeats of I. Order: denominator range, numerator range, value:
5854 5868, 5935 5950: 0.98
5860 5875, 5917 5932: 1.02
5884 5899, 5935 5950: 1.10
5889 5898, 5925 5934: 1.11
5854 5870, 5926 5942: 0.96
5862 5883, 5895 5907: 0.89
